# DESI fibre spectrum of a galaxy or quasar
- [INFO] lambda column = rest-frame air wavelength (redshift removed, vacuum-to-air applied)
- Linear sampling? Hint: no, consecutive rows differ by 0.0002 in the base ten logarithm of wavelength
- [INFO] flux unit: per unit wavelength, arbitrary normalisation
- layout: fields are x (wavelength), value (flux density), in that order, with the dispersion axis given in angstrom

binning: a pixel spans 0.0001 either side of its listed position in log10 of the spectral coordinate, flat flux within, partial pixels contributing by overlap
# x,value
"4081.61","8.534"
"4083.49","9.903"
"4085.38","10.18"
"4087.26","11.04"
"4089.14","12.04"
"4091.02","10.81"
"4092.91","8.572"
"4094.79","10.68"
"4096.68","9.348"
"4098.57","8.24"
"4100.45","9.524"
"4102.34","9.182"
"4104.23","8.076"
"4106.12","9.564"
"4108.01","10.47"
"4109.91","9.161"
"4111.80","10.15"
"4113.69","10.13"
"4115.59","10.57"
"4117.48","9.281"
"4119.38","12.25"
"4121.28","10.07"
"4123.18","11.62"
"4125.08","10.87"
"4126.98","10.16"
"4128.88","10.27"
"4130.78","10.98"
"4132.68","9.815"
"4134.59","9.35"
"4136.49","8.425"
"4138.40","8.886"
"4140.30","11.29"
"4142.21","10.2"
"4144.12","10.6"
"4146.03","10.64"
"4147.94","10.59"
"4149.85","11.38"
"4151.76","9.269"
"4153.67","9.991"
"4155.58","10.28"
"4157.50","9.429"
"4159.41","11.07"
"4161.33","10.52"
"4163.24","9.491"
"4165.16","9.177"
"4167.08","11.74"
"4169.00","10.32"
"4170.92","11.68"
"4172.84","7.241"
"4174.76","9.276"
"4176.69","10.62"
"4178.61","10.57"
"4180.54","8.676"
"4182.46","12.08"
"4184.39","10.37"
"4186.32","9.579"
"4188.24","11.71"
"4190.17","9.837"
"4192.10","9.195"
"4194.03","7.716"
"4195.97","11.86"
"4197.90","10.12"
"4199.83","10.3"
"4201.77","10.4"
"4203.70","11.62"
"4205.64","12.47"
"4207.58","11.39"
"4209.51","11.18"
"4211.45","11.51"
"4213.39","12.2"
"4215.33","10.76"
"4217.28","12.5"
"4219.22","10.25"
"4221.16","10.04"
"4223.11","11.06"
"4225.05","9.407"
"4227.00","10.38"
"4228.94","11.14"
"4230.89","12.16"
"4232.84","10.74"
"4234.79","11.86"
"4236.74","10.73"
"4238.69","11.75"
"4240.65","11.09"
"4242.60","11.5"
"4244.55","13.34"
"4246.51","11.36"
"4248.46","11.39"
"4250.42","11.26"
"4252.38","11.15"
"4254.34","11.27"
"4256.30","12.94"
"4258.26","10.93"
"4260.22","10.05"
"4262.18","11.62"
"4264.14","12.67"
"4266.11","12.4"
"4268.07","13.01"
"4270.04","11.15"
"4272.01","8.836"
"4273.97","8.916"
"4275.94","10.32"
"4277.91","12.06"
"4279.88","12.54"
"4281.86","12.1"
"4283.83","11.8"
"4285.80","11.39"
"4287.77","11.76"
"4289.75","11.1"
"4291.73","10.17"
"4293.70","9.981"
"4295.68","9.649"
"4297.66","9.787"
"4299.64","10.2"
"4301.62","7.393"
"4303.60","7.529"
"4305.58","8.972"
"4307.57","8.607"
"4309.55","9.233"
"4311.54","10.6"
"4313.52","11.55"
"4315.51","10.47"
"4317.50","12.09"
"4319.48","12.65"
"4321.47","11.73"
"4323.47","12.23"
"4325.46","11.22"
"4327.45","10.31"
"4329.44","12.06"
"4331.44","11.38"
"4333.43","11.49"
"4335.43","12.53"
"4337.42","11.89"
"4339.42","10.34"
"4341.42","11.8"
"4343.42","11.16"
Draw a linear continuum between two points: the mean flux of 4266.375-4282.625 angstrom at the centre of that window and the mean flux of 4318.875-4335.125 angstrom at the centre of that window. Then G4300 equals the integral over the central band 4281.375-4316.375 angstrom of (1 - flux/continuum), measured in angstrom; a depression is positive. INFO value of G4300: 3.9 angstrom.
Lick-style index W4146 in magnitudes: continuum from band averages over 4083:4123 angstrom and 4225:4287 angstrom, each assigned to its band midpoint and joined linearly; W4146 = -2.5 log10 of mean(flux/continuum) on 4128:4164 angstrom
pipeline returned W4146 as 0.03 mag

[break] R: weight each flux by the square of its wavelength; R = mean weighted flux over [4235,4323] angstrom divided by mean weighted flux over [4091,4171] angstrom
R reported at 1.17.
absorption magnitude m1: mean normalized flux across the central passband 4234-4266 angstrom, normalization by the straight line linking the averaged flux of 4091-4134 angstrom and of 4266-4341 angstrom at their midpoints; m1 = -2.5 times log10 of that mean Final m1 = -0.098 mag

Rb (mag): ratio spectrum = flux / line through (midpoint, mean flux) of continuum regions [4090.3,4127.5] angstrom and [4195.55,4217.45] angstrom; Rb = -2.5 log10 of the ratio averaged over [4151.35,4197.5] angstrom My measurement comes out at 0.080 mag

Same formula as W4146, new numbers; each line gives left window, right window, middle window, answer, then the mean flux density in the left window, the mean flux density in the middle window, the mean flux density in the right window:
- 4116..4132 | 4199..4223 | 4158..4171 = 0.05 mag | 10.7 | 10.5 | 11.2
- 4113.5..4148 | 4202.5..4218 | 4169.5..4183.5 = 0.11 mag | 10.3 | 10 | 11.7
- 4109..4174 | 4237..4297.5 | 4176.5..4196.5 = 0.05 mag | 10.2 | 10.1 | 11.3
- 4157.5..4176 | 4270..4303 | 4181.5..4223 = -0.07 mag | 10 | 10.8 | 10.5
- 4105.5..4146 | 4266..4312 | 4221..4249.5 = -0.09 mag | 10.2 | 11.2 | 10.4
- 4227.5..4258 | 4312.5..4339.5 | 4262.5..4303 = 0.07 mag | 11.5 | 10.8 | 11.6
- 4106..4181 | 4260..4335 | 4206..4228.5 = -0.05 mag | 10.2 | 11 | 10.8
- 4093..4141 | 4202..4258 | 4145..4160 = 0.00 mag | 9.9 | 10.3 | 11.4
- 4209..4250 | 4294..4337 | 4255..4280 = -0.03 mag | 11.3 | 11.3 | 10.6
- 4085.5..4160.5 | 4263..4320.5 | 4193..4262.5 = -0.07 mag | 10.1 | 11.1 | 10.7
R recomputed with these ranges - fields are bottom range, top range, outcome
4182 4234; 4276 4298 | 1.07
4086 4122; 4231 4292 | 1.24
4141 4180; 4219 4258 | 1.15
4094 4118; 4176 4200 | 1.11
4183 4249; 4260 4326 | 1.02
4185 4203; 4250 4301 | 1.14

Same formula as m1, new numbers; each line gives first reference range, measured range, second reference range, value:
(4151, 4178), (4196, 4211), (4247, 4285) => -0.06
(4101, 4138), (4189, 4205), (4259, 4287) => 0.05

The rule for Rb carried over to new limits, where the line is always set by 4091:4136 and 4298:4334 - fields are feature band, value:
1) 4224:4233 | -0.05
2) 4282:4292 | -0.10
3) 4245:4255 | -0.11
